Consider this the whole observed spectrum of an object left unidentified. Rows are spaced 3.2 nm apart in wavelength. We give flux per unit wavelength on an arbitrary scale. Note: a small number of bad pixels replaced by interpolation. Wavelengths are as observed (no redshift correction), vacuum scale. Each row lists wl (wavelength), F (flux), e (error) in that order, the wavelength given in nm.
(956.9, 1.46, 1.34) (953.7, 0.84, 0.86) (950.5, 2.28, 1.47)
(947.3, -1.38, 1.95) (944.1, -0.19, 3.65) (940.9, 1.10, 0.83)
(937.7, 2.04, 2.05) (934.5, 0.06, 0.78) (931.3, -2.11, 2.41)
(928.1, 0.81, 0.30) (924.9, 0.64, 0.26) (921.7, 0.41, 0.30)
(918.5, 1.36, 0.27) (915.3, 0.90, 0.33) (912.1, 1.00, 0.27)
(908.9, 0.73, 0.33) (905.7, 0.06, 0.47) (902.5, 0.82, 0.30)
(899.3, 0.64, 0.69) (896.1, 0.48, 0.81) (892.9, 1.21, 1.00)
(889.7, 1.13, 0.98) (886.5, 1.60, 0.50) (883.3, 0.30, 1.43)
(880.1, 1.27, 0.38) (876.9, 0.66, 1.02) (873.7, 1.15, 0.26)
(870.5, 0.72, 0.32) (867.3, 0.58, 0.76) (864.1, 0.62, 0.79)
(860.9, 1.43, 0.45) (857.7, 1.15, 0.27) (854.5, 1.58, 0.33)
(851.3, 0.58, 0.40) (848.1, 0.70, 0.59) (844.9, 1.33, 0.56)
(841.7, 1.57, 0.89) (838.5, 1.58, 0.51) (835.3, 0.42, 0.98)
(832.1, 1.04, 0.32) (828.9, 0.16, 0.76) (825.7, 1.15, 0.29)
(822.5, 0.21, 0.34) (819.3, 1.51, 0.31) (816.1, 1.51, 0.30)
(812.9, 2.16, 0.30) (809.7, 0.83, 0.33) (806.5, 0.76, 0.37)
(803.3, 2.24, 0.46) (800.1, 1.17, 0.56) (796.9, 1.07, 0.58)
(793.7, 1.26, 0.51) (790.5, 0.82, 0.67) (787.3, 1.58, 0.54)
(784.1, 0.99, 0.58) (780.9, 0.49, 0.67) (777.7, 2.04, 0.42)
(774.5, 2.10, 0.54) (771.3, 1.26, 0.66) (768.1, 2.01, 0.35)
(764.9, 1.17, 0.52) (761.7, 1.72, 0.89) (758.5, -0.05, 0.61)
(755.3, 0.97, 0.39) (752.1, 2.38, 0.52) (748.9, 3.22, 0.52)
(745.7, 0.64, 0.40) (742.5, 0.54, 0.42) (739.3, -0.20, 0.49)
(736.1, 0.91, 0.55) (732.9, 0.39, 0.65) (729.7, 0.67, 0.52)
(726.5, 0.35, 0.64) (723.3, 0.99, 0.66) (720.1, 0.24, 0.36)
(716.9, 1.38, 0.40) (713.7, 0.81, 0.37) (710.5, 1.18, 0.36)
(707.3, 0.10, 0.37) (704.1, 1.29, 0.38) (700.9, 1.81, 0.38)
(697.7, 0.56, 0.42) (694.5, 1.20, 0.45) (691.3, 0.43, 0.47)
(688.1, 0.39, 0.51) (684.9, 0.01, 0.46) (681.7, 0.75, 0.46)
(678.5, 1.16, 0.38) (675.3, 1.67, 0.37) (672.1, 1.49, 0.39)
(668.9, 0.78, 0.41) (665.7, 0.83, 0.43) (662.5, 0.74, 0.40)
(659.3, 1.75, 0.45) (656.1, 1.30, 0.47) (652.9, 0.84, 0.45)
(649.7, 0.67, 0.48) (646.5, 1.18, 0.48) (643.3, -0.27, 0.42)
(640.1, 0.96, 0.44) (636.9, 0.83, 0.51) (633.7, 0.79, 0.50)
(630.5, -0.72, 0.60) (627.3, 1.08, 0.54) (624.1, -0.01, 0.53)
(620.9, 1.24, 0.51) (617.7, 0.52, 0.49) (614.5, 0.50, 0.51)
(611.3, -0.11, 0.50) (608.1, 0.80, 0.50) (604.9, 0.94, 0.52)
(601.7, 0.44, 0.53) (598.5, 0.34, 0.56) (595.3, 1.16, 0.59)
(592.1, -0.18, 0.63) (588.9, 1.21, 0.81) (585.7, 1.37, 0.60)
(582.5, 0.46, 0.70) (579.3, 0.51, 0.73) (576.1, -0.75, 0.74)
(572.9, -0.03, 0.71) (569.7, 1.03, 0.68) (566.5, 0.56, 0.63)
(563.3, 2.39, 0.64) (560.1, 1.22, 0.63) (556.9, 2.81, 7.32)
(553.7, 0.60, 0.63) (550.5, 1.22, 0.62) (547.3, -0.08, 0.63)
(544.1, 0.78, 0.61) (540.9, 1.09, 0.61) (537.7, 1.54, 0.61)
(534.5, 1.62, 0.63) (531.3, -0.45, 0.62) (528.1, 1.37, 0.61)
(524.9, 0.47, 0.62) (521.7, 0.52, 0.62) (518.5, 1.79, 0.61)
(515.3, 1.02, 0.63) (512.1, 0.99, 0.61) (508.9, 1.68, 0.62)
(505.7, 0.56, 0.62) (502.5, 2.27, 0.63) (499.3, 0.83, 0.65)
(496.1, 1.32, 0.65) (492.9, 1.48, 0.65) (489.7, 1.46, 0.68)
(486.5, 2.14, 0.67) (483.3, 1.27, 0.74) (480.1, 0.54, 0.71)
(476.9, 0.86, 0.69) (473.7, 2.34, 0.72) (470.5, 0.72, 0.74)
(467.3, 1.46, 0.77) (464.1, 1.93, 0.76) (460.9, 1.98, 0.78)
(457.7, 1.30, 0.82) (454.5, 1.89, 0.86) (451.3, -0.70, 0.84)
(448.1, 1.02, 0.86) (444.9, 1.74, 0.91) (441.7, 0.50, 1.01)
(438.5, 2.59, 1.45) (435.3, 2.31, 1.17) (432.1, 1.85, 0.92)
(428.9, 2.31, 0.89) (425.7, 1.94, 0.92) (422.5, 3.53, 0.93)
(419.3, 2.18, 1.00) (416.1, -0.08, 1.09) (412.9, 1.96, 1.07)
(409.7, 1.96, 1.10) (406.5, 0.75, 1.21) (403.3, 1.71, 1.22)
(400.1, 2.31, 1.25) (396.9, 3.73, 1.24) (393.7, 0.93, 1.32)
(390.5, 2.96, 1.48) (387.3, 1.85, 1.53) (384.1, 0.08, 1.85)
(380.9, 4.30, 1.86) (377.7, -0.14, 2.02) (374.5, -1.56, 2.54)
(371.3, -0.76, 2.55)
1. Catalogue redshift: 1.012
